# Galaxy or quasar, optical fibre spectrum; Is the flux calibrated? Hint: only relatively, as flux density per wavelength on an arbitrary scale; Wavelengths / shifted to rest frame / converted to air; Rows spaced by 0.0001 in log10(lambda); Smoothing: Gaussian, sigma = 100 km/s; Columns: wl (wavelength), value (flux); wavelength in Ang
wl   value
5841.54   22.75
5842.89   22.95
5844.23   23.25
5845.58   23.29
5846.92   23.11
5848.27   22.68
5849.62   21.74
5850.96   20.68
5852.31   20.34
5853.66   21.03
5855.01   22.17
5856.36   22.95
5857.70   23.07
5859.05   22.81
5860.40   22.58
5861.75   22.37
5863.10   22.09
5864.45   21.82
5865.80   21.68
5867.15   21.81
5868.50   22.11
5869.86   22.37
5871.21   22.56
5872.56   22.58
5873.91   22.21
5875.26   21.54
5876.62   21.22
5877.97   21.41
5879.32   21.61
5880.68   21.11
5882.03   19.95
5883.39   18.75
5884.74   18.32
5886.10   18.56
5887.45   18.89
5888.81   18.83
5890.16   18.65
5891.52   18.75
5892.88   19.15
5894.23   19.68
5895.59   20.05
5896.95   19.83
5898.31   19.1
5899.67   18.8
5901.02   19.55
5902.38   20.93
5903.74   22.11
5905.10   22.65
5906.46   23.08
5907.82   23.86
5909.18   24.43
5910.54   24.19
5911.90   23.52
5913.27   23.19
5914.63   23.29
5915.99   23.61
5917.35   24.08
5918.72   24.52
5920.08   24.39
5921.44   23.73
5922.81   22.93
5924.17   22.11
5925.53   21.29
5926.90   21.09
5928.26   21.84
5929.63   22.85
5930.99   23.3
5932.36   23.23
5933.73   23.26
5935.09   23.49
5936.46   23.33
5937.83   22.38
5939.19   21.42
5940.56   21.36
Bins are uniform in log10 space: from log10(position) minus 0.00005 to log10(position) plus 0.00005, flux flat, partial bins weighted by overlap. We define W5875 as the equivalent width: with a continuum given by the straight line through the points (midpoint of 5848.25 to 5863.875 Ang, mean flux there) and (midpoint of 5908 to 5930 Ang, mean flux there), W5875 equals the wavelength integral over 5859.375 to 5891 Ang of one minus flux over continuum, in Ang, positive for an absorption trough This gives 1.9 Ang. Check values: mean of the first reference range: 22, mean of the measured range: 21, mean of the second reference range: 23.2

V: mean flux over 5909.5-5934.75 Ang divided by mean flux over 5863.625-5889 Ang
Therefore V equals 1.11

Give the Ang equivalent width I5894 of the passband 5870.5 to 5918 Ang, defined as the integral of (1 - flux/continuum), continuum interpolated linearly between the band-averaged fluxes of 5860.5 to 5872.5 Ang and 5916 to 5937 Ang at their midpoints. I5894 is 2.99 Ang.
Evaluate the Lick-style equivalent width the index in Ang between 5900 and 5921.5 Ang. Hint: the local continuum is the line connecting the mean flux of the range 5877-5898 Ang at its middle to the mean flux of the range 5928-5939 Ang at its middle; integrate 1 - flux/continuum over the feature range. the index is -1.84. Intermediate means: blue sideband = 19.6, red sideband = 22.9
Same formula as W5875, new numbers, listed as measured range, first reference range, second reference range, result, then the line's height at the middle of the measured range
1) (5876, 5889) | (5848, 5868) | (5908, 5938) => 1.47 Ang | 22.4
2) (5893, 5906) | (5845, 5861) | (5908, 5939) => 1.45 Ang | 22.8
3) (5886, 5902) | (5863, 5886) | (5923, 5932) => 1.77 Ang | 21.6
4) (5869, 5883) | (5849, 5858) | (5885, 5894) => -1.19 Ang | 19.9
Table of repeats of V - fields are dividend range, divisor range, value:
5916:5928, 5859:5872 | 1.04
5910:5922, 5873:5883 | 1.12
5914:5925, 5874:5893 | 1.19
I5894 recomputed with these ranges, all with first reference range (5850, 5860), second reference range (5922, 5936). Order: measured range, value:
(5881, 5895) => 2.0 Ang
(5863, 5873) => 0.0 Ang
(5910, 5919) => -0.5 Ang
